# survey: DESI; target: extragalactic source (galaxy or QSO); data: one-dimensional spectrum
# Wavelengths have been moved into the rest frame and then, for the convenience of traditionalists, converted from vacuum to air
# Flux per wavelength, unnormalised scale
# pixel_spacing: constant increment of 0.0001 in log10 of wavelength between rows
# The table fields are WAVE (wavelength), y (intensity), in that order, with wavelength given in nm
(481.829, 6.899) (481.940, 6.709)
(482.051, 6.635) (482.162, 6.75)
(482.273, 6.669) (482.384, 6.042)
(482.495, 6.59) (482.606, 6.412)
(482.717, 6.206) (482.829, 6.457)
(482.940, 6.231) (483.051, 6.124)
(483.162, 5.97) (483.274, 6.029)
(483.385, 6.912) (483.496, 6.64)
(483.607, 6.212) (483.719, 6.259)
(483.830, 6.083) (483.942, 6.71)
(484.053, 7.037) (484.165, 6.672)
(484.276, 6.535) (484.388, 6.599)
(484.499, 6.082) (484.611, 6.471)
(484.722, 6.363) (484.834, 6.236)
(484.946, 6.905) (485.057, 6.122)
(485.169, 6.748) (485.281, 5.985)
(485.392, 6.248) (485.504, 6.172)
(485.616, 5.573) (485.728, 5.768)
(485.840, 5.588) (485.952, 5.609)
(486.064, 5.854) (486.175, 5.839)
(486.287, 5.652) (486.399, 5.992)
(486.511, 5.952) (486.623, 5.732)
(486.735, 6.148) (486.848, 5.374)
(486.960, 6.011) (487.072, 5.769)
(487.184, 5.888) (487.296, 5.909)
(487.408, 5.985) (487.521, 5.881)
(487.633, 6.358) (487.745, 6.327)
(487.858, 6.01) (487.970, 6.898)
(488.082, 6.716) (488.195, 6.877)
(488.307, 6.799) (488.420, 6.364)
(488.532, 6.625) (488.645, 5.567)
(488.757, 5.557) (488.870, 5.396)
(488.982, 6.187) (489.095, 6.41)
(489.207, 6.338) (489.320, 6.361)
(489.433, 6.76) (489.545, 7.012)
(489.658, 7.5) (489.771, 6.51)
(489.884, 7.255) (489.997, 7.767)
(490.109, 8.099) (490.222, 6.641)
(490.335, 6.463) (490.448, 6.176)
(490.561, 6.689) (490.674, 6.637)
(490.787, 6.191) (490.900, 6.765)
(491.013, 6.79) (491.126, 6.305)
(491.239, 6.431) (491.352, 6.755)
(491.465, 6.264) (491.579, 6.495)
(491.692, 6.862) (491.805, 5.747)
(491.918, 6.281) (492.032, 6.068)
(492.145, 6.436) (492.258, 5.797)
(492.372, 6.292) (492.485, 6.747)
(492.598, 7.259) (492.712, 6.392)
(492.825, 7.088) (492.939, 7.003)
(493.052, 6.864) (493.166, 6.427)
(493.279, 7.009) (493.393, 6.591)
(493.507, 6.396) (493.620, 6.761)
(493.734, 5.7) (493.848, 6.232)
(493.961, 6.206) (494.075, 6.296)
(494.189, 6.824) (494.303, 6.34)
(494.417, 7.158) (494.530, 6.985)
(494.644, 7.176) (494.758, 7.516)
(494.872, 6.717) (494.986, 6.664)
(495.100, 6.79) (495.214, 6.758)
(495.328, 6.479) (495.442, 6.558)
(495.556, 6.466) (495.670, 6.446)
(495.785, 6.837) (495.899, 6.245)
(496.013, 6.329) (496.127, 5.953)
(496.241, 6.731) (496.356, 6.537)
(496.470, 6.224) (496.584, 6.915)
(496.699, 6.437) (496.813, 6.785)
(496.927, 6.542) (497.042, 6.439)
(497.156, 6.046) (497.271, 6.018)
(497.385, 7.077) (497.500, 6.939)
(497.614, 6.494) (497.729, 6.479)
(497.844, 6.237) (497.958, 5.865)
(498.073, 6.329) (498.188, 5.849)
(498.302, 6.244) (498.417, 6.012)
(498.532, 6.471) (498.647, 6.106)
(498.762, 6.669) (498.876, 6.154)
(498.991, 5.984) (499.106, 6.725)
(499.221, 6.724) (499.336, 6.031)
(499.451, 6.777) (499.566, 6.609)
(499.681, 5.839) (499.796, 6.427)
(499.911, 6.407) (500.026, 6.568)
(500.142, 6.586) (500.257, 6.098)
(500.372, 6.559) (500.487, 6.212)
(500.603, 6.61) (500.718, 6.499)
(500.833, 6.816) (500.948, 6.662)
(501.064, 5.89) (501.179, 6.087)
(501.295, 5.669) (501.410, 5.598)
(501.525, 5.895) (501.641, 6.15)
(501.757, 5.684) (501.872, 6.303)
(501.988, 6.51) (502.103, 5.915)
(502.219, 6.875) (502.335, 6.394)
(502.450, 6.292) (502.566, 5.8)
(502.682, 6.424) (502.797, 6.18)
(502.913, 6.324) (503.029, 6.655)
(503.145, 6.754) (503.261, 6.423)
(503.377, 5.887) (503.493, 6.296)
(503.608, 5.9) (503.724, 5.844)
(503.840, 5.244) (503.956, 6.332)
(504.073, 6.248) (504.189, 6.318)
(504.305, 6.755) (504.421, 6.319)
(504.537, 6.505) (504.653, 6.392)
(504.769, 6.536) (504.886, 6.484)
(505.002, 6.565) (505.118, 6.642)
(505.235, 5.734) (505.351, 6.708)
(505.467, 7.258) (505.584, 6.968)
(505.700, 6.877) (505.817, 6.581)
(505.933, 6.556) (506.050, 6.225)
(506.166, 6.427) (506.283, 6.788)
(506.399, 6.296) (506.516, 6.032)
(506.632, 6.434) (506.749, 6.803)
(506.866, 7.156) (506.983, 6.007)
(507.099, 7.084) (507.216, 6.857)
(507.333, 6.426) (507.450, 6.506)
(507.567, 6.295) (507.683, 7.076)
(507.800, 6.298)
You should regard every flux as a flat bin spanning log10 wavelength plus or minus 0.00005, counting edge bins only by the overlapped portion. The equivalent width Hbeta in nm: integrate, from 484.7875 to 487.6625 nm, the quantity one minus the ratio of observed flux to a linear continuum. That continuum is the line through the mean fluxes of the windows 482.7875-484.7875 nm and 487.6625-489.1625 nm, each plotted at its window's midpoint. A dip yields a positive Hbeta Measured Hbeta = 0.17 nm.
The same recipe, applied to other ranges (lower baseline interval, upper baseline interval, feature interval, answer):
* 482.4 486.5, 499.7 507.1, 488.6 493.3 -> -0.21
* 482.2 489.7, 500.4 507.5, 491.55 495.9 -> -0.20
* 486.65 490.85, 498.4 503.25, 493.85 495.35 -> -0.09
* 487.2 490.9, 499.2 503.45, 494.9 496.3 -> -0.03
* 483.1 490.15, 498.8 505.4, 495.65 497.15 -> -0.04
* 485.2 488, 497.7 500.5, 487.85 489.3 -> -0.07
